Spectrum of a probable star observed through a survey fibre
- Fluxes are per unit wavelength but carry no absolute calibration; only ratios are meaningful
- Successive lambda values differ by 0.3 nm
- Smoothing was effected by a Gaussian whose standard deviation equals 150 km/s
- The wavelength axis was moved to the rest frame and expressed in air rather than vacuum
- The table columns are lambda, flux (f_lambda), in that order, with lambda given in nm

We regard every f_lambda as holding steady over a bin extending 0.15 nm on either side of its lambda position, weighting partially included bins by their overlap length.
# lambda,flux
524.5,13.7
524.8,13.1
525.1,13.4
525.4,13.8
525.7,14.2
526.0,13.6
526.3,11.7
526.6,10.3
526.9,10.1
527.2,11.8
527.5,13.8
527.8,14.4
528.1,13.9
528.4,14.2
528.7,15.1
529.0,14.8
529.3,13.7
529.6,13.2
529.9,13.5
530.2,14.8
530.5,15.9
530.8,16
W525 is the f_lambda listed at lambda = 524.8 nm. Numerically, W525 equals 13.1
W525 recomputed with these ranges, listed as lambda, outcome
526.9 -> 10.1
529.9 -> 13.5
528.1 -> 13.9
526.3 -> 11.7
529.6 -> 13.2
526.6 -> 10.3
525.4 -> 13.8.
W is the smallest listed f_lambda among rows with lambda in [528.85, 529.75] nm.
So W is 13.2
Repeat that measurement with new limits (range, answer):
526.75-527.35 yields 10.1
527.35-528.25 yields 13.8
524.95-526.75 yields 10.3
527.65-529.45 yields 13.7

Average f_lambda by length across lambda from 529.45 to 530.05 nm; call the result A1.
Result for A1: 13.3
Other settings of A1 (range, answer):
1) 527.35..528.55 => 14.1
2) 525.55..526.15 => 13.9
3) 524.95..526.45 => 13.3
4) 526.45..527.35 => 10.7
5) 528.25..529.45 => 14.4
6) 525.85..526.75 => 11.9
